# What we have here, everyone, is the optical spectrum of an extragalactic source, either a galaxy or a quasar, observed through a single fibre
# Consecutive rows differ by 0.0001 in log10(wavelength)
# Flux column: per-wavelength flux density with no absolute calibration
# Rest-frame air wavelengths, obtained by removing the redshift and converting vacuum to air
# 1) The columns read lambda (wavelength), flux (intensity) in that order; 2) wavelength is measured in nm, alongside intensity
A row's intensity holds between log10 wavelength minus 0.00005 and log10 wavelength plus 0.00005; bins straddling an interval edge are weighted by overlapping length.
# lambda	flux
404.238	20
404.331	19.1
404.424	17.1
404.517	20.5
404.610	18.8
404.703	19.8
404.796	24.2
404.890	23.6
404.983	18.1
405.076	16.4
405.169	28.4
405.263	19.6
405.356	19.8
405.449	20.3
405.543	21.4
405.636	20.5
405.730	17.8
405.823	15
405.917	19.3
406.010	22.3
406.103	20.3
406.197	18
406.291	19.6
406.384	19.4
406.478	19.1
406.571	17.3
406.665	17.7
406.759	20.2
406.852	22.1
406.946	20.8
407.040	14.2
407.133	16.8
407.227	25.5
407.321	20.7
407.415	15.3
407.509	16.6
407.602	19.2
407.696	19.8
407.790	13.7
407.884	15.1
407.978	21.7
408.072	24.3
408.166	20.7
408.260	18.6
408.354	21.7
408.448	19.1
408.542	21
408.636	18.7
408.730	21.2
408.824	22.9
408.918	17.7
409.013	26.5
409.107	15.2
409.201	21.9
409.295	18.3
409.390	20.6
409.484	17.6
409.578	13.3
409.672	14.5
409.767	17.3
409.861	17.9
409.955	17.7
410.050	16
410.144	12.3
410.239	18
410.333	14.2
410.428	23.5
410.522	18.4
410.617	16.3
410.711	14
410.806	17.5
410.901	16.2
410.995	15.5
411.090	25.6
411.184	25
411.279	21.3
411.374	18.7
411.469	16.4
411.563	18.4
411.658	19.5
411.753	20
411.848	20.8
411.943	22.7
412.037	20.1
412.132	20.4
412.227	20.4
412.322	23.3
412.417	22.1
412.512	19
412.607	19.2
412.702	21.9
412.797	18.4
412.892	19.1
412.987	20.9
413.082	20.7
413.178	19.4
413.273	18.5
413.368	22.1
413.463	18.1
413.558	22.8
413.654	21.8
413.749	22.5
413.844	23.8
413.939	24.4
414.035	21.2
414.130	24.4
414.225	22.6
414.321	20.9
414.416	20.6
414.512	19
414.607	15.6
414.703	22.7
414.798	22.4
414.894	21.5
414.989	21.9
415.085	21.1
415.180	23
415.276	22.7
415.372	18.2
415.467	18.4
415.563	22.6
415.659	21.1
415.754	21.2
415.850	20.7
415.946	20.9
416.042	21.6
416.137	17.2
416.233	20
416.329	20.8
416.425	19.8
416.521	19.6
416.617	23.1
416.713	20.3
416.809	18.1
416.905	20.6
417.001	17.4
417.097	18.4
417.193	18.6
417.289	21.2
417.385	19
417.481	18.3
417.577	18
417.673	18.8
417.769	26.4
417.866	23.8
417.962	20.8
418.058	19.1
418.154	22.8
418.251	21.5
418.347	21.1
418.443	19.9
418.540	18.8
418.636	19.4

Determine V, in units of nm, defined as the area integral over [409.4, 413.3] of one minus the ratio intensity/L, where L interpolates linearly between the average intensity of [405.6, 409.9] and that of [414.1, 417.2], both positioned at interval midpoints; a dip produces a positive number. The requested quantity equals 0.18 nm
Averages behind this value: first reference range 19.1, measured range 18.9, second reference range 20.5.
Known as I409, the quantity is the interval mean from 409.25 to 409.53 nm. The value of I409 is 18.8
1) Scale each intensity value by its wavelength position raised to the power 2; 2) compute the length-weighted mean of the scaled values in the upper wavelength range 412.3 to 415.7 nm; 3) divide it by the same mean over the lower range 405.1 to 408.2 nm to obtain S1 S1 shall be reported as 1.12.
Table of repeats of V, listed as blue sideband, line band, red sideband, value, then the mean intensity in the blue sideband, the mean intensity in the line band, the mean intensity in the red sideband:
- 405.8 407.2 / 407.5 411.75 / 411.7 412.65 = 0.271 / 19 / 18.7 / 20.8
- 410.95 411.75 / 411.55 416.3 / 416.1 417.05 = -0.233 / 20.1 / 20.9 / 19.7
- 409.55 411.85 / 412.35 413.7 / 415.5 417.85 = -0.110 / 17.9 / 20.3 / 20.2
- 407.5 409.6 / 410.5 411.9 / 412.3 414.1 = 0.099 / 19.5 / 18.9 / 21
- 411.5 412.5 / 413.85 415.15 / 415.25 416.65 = -0.062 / 20.6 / 21.5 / 20.5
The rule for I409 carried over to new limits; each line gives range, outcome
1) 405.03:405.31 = 21.5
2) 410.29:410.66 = 18.1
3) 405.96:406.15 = 21.3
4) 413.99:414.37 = 22.3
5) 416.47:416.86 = 20.3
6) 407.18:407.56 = 19.5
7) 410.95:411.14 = 20.7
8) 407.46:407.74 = 18.5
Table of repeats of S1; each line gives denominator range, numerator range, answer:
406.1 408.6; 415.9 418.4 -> 1.11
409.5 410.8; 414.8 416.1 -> 1.32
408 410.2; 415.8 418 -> 1.11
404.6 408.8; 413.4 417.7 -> 1.09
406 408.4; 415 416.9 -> 1.12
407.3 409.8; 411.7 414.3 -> 1.14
